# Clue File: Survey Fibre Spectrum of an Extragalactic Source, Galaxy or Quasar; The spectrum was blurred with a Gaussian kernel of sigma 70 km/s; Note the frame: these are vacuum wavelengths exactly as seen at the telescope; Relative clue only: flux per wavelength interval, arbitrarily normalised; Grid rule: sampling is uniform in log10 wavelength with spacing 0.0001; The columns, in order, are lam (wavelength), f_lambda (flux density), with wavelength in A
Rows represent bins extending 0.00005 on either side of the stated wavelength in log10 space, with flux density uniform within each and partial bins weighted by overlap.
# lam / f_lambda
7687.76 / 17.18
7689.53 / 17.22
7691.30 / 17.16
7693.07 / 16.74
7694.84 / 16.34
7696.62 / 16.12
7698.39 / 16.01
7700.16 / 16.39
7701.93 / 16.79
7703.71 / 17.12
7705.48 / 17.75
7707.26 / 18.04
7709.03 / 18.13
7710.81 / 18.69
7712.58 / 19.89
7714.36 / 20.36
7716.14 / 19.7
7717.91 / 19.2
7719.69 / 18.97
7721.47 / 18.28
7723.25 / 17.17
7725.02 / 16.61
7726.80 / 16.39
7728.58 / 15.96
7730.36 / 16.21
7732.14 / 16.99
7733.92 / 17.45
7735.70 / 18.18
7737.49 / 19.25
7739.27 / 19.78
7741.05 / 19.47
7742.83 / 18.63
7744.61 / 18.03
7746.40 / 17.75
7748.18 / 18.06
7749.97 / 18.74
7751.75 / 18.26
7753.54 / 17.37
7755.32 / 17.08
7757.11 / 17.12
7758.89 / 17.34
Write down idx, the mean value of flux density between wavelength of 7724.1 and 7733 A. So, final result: 16.4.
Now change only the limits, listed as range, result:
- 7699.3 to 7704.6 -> 16.8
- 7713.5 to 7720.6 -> 19.5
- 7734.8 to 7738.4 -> 18.7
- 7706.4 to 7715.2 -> 19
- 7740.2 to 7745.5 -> 18.7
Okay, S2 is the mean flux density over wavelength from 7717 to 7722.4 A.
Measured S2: 18.8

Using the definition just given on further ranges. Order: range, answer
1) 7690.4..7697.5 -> 16.6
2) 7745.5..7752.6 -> 18.2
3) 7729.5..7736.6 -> 17.2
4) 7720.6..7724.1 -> 17.7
